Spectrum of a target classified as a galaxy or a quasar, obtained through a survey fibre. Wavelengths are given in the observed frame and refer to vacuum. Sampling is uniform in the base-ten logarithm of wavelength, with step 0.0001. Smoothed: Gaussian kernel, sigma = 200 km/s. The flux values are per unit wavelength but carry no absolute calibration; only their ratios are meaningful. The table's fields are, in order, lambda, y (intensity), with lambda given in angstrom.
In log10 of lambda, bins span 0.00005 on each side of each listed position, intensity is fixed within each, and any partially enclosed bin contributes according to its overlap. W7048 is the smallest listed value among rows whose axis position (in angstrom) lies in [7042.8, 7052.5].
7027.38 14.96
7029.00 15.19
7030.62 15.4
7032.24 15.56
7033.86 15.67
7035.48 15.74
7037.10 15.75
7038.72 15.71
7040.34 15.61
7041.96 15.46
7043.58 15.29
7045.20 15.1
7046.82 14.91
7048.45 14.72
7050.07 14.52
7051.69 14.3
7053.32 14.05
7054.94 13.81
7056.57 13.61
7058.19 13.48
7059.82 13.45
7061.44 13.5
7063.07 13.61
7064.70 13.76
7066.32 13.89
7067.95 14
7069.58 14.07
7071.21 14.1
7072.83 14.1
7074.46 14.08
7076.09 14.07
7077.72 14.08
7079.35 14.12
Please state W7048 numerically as 14.3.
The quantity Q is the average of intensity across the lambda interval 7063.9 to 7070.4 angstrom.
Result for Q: 13.9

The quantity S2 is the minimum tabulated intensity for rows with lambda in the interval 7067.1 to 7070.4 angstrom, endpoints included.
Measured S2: 14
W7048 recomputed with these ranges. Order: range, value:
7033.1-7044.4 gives 15.29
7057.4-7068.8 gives 13.45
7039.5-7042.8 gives 15.46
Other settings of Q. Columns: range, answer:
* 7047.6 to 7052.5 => 14.5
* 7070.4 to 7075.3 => 14.1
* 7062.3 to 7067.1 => 13.8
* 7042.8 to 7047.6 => 15.1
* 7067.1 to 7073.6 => 14.1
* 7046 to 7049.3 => 14.8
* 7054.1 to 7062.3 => 13.6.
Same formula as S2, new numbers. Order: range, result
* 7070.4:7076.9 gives 14.07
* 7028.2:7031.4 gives 15.19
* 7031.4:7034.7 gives 15.56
